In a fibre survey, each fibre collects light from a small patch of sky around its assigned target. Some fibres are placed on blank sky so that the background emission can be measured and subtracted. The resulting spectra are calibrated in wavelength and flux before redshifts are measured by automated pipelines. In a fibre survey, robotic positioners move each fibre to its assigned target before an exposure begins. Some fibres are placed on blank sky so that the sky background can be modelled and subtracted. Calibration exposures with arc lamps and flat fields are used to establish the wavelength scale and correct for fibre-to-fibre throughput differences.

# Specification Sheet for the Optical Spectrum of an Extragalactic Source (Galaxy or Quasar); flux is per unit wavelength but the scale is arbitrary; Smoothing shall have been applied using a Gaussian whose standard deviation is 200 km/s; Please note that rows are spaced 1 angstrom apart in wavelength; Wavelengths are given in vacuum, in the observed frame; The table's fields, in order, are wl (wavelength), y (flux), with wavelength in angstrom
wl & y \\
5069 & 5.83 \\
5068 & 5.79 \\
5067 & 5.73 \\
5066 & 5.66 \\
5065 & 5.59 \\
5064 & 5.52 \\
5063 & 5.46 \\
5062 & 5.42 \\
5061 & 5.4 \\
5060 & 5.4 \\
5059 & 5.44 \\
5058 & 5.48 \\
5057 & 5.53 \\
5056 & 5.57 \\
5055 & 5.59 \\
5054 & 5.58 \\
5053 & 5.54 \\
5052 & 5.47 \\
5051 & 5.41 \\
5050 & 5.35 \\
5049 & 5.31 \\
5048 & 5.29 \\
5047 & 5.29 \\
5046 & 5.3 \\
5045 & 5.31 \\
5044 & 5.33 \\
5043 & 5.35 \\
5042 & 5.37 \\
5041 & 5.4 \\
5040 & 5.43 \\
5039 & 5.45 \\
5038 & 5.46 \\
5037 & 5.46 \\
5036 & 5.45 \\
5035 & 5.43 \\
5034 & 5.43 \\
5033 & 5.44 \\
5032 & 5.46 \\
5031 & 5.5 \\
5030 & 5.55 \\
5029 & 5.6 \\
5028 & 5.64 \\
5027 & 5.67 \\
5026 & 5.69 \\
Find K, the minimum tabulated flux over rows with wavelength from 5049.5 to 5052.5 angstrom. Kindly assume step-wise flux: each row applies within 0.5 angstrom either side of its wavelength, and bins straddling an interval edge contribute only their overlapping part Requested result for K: 5.35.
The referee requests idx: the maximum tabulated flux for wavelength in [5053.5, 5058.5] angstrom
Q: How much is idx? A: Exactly 5.59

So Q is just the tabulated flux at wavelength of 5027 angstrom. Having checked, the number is 5.67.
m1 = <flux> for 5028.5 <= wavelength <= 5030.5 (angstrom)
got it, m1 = 5.57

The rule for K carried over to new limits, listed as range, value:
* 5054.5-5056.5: 5.57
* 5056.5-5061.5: 5.4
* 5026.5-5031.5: 5.5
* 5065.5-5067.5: 5.66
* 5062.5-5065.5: 5.46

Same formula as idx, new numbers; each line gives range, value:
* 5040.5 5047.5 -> 5.4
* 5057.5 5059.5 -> 5.48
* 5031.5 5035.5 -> 5.46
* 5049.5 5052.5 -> 5.47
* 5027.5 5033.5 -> 5.64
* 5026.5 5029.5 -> 5.67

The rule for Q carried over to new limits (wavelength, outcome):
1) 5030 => 5.55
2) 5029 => 5.6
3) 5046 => 5.3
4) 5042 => 5.37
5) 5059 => 5.44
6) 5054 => 5.58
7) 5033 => 5.44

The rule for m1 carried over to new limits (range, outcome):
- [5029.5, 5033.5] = 5.49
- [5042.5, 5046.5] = 5.32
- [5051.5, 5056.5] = 5.55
